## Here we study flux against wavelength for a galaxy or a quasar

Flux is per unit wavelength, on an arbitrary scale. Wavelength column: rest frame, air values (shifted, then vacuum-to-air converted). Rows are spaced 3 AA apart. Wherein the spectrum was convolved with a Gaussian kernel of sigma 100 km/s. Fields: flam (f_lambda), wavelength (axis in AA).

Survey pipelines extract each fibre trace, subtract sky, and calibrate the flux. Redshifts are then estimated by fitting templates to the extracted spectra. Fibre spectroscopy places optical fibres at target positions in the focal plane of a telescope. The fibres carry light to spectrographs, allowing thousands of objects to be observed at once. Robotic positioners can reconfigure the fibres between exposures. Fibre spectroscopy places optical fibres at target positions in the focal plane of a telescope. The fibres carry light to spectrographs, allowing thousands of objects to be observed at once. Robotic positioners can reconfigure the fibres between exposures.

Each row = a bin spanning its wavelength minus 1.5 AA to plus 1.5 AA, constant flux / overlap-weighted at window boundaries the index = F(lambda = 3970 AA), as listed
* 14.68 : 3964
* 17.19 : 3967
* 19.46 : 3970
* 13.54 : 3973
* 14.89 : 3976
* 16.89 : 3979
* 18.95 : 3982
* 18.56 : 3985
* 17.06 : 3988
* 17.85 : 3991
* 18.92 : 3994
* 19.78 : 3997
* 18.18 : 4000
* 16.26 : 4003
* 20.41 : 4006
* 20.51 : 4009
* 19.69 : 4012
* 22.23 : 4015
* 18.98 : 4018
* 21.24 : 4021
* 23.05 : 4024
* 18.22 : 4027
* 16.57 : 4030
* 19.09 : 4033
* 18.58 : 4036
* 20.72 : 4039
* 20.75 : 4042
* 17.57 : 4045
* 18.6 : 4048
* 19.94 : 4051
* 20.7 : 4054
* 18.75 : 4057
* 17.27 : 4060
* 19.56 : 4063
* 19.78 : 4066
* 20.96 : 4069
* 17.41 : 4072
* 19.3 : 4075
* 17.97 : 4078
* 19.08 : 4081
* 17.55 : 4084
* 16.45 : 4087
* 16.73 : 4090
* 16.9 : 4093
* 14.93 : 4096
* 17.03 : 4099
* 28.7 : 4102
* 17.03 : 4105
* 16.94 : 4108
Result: 19.46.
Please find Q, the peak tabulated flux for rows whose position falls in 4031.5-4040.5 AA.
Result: 20.72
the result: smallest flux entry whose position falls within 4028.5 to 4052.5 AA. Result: 16.57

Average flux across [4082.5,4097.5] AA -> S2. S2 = 16.5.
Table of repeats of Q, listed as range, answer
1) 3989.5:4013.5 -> 20.51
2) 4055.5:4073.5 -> 20.96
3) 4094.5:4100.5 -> 17.03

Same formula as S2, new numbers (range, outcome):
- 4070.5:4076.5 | 18.4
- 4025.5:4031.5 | 17.4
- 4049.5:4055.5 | 20.3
